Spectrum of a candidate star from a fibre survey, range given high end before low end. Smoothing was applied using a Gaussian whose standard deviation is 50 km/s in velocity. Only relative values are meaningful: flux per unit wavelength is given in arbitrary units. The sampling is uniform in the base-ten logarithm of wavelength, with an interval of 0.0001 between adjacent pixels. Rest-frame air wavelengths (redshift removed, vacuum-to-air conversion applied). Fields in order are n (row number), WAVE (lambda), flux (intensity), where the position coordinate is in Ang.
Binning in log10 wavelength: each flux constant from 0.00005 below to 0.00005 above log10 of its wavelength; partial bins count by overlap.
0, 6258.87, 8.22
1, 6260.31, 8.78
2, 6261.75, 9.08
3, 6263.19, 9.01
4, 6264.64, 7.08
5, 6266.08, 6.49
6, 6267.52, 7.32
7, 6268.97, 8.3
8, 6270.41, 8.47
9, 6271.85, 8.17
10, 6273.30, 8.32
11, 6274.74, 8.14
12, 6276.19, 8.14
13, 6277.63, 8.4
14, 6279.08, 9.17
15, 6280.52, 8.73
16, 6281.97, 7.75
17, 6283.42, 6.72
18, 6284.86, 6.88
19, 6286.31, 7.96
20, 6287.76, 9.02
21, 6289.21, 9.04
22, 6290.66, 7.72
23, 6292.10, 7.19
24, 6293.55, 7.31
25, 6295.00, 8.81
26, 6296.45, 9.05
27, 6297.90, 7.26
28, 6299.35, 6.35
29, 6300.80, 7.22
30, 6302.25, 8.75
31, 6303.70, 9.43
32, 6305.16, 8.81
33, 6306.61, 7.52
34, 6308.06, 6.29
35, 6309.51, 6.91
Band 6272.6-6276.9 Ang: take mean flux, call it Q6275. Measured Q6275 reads 8.2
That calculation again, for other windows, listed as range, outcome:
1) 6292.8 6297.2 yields 8.37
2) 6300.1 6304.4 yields 8.47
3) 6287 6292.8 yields 8.25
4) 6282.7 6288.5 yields 7.65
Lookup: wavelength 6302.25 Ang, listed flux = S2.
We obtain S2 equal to 8.75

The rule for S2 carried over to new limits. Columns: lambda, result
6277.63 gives 8.4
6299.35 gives 6.35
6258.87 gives 8.22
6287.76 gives 9.02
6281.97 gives 7.75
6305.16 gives 8.81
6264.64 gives 7.08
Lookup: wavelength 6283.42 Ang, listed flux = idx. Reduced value 6.72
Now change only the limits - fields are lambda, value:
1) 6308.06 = 6.29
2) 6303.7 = 9.43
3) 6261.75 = 9.08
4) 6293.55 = 7.31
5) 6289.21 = 9.04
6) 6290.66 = 7.72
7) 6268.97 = 8.3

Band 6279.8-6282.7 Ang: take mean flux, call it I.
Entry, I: 8.23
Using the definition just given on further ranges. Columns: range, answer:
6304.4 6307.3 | 8.17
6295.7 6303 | 7.74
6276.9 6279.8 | 8.79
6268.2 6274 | 8.3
